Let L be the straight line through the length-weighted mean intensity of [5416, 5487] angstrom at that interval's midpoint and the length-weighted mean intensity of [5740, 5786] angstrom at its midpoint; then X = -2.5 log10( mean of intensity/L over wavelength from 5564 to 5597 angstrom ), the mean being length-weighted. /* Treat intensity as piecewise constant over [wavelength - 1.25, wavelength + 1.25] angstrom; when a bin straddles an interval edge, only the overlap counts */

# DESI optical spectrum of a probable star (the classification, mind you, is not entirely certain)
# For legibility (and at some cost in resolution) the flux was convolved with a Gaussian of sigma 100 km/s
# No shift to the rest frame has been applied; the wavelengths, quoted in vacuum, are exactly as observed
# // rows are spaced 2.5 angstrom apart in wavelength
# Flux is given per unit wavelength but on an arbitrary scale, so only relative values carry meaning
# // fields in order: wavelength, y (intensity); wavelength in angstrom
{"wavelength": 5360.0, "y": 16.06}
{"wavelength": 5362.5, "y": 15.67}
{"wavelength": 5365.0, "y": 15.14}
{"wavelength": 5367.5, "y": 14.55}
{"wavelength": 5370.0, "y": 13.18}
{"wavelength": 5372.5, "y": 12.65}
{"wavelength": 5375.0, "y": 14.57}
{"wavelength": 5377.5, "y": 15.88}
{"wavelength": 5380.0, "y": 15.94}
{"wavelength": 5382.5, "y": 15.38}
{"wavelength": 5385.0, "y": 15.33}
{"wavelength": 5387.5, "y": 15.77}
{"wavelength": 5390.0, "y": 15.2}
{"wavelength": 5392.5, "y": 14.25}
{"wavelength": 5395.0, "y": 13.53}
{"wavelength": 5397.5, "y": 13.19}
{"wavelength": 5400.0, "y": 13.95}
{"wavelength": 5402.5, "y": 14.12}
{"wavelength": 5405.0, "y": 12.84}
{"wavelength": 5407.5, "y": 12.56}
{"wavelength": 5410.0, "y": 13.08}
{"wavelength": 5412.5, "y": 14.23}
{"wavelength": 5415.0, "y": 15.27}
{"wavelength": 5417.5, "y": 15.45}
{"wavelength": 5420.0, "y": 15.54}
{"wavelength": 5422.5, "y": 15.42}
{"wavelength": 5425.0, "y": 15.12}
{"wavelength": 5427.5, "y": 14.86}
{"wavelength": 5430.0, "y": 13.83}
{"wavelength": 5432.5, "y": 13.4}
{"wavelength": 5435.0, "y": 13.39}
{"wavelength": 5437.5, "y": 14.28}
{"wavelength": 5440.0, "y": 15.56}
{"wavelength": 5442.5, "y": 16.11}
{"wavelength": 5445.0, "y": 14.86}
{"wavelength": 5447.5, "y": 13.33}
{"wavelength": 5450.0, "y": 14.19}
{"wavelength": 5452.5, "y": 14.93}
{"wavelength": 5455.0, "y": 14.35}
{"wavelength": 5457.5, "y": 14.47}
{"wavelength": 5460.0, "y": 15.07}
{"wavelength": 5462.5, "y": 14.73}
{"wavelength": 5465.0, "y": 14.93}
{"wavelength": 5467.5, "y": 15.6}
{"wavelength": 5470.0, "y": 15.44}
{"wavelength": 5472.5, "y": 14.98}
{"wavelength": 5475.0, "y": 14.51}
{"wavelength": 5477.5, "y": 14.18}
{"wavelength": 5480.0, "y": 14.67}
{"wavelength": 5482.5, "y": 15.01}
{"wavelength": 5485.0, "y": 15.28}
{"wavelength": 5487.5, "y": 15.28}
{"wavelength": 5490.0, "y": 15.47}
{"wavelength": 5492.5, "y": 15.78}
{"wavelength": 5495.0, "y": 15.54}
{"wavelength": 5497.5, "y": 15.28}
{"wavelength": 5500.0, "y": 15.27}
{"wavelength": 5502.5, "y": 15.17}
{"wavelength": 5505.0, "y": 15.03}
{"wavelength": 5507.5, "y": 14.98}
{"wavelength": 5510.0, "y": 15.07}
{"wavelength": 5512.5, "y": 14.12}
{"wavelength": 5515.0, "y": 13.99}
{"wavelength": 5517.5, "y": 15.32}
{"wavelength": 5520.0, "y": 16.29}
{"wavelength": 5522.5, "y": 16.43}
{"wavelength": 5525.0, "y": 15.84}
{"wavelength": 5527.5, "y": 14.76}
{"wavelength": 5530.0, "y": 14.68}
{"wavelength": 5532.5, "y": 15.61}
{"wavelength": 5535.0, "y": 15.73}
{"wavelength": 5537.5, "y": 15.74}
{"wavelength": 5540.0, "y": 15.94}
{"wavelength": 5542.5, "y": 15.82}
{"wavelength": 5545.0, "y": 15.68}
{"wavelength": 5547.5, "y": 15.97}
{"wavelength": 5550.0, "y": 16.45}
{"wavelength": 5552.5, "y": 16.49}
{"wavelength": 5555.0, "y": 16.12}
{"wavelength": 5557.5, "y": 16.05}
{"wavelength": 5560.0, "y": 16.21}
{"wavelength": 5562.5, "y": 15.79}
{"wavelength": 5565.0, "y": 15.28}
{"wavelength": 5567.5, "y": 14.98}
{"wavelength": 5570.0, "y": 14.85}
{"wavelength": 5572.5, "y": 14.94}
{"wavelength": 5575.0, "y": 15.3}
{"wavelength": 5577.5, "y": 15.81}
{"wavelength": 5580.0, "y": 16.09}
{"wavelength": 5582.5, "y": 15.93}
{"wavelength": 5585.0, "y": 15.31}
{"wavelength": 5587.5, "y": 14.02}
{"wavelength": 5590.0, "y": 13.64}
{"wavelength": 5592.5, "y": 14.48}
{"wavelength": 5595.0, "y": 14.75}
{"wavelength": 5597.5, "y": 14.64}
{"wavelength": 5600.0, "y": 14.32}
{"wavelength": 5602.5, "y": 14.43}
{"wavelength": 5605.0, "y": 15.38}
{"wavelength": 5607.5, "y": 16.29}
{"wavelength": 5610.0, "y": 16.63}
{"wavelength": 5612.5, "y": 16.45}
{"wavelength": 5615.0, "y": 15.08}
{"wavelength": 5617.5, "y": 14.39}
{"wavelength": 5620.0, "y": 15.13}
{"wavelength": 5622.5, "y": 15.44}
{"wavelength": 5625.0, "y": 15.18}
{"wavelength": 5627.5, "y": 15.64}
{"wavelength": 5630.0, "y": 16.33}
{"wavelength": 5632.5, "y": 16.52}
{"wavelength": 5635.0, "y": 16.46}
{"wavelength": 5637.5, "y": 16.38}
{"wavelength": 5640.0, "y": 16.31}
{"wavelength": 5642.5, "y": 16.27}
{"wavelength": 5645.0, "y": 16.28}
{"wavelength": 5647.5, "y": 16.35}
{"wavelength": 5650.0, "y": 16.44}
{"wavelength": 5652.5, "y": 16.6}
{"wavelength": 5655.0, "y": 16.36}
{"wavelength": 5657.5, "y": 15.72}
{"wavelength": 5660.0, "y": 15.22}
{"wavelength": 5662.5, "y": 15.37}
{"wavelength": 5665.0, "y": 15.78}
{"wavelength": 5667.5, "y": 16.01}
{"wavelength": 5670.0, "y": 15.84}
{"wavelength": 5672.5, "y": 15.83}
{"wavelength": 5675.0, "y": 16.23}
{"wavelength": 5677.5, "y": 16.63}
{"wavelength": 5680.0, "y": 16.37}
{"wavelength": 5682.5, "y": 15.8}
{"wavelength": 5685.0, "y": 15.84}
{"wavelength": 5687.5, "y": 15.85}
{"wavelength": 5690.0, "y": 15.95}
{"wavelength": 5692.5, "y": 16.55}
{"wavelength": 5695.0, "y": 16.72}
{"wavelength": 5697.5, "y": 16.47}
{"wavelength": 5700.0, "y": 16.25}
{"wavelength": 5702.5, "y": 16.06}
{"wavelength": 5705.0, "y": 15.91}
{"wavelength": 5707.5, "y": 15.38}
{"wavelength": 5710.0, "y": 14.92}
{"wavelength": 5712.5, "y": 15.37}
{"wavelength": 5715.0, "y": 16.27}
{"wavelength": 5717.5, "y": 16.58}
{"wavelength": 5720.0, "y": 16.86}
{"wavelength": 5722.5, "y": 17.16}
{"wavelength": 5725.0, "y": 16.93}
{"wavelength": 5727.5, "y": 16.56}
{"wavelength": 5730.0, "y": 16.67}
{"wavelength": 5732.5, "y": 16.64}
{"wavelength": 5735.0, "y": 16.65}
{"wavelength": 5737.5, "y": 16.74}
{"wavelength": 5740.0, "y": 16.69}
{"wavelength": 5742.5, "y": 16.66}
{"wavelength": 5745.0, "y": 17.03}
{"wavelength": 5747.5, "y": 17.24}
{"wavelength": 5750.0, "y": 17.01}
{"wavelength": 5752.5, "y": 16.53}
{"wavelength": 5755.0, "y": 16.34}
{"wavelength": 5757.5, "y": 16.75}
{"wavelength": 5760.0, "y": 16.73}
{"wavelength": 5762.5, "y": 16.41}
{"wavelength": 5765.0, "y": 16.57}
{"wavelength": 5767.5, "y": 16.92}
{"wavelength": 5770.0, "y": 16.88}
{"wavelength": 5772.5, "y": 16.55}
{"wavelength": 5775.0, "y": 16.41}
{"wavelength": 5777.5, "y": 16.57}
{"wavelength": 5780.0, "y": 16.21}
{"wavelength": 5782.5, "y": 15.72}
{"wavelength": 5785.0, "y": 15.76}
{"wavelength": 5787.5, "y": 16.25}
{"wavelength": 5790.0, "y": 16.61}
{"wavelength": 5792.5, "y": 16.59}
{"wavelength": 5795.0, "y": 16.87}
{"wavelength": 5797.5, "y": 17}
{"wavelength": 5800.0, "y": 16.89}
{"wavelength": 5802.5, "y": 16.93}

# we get 0.04 mag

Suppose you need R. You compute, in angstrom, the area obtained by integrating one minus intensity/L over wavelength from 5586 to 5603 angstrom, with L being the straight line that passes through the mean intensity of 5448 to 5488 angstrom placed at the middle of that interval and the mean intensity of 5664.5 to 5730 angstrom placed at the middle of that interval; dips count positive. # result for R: 1.3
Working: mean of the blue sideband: 14.8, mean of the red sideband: 16.2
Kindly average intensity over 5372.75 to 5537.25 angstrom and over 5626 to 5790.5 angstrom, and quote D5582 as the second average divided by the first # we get 1.1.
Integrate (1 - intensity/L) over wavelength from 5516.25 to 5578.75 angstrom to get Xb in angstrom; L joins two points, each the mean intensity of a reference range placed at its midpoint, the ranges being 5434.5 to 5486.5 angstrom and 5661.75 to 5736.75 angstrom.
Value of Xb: -1.6 angstrom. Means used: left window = 14.8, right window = 16.2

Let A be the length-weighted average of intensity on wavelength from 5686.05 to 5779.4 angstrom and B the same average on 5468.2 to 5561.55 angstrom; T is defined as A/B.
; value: 1.1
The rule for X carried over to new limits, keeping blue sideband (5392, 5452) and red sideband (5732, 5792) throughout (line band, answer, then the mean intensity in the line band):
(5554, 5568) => -0.04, 15.8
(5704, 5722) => 0.02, 16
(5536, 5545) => -0.05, 15.8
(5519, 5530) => -0.05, 15.7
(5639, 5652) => -0.04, 16.3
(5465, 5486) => -0.02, 15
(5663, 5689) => 0.00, 16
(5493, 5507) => -0.03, 15.3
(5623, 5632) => -0.01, 15.8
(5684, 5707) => 0.00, 16.2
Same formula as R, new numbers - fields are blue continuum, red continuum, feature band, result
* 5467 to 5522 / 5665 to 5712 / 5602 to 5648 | -0.4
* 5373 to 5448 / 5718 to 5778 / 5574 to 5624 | 1.9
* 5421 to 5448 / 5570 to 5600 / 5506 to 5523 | -0.4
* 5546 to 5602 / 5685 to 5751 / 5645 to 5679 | -0.1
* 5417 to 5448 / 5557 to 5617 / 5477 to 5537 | -1.0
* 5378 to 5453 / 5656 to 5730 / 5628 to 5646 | -0.6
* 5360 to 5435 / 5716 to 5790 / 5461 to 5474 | -0.2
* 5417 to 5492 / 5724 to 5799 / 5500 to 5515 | 0.3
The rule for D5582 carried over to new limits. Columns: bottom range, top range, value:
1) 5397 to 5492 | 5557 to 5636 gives 1.05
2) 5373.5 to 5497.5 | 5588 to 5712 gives 1.07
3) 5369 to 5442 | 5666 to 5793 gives 1.14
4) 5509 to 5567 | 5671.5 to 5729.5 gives 1.04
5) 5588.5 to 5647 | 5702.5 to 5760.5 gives 1.06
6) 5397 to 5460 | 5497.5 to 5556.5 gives 1.08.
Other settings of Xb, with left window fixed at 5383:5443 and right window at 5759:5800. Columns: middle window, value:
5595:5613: 0.18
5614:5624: 0.37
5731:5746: -0.41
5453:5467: -0.08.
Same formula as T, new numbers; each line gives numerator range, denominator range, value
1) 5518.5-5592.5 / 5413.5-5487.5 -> 1.05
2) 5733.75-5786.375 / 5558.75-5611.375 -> 1.09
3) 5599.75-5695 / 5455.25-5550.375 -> 1.04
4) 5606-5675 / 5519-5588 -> 1.02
